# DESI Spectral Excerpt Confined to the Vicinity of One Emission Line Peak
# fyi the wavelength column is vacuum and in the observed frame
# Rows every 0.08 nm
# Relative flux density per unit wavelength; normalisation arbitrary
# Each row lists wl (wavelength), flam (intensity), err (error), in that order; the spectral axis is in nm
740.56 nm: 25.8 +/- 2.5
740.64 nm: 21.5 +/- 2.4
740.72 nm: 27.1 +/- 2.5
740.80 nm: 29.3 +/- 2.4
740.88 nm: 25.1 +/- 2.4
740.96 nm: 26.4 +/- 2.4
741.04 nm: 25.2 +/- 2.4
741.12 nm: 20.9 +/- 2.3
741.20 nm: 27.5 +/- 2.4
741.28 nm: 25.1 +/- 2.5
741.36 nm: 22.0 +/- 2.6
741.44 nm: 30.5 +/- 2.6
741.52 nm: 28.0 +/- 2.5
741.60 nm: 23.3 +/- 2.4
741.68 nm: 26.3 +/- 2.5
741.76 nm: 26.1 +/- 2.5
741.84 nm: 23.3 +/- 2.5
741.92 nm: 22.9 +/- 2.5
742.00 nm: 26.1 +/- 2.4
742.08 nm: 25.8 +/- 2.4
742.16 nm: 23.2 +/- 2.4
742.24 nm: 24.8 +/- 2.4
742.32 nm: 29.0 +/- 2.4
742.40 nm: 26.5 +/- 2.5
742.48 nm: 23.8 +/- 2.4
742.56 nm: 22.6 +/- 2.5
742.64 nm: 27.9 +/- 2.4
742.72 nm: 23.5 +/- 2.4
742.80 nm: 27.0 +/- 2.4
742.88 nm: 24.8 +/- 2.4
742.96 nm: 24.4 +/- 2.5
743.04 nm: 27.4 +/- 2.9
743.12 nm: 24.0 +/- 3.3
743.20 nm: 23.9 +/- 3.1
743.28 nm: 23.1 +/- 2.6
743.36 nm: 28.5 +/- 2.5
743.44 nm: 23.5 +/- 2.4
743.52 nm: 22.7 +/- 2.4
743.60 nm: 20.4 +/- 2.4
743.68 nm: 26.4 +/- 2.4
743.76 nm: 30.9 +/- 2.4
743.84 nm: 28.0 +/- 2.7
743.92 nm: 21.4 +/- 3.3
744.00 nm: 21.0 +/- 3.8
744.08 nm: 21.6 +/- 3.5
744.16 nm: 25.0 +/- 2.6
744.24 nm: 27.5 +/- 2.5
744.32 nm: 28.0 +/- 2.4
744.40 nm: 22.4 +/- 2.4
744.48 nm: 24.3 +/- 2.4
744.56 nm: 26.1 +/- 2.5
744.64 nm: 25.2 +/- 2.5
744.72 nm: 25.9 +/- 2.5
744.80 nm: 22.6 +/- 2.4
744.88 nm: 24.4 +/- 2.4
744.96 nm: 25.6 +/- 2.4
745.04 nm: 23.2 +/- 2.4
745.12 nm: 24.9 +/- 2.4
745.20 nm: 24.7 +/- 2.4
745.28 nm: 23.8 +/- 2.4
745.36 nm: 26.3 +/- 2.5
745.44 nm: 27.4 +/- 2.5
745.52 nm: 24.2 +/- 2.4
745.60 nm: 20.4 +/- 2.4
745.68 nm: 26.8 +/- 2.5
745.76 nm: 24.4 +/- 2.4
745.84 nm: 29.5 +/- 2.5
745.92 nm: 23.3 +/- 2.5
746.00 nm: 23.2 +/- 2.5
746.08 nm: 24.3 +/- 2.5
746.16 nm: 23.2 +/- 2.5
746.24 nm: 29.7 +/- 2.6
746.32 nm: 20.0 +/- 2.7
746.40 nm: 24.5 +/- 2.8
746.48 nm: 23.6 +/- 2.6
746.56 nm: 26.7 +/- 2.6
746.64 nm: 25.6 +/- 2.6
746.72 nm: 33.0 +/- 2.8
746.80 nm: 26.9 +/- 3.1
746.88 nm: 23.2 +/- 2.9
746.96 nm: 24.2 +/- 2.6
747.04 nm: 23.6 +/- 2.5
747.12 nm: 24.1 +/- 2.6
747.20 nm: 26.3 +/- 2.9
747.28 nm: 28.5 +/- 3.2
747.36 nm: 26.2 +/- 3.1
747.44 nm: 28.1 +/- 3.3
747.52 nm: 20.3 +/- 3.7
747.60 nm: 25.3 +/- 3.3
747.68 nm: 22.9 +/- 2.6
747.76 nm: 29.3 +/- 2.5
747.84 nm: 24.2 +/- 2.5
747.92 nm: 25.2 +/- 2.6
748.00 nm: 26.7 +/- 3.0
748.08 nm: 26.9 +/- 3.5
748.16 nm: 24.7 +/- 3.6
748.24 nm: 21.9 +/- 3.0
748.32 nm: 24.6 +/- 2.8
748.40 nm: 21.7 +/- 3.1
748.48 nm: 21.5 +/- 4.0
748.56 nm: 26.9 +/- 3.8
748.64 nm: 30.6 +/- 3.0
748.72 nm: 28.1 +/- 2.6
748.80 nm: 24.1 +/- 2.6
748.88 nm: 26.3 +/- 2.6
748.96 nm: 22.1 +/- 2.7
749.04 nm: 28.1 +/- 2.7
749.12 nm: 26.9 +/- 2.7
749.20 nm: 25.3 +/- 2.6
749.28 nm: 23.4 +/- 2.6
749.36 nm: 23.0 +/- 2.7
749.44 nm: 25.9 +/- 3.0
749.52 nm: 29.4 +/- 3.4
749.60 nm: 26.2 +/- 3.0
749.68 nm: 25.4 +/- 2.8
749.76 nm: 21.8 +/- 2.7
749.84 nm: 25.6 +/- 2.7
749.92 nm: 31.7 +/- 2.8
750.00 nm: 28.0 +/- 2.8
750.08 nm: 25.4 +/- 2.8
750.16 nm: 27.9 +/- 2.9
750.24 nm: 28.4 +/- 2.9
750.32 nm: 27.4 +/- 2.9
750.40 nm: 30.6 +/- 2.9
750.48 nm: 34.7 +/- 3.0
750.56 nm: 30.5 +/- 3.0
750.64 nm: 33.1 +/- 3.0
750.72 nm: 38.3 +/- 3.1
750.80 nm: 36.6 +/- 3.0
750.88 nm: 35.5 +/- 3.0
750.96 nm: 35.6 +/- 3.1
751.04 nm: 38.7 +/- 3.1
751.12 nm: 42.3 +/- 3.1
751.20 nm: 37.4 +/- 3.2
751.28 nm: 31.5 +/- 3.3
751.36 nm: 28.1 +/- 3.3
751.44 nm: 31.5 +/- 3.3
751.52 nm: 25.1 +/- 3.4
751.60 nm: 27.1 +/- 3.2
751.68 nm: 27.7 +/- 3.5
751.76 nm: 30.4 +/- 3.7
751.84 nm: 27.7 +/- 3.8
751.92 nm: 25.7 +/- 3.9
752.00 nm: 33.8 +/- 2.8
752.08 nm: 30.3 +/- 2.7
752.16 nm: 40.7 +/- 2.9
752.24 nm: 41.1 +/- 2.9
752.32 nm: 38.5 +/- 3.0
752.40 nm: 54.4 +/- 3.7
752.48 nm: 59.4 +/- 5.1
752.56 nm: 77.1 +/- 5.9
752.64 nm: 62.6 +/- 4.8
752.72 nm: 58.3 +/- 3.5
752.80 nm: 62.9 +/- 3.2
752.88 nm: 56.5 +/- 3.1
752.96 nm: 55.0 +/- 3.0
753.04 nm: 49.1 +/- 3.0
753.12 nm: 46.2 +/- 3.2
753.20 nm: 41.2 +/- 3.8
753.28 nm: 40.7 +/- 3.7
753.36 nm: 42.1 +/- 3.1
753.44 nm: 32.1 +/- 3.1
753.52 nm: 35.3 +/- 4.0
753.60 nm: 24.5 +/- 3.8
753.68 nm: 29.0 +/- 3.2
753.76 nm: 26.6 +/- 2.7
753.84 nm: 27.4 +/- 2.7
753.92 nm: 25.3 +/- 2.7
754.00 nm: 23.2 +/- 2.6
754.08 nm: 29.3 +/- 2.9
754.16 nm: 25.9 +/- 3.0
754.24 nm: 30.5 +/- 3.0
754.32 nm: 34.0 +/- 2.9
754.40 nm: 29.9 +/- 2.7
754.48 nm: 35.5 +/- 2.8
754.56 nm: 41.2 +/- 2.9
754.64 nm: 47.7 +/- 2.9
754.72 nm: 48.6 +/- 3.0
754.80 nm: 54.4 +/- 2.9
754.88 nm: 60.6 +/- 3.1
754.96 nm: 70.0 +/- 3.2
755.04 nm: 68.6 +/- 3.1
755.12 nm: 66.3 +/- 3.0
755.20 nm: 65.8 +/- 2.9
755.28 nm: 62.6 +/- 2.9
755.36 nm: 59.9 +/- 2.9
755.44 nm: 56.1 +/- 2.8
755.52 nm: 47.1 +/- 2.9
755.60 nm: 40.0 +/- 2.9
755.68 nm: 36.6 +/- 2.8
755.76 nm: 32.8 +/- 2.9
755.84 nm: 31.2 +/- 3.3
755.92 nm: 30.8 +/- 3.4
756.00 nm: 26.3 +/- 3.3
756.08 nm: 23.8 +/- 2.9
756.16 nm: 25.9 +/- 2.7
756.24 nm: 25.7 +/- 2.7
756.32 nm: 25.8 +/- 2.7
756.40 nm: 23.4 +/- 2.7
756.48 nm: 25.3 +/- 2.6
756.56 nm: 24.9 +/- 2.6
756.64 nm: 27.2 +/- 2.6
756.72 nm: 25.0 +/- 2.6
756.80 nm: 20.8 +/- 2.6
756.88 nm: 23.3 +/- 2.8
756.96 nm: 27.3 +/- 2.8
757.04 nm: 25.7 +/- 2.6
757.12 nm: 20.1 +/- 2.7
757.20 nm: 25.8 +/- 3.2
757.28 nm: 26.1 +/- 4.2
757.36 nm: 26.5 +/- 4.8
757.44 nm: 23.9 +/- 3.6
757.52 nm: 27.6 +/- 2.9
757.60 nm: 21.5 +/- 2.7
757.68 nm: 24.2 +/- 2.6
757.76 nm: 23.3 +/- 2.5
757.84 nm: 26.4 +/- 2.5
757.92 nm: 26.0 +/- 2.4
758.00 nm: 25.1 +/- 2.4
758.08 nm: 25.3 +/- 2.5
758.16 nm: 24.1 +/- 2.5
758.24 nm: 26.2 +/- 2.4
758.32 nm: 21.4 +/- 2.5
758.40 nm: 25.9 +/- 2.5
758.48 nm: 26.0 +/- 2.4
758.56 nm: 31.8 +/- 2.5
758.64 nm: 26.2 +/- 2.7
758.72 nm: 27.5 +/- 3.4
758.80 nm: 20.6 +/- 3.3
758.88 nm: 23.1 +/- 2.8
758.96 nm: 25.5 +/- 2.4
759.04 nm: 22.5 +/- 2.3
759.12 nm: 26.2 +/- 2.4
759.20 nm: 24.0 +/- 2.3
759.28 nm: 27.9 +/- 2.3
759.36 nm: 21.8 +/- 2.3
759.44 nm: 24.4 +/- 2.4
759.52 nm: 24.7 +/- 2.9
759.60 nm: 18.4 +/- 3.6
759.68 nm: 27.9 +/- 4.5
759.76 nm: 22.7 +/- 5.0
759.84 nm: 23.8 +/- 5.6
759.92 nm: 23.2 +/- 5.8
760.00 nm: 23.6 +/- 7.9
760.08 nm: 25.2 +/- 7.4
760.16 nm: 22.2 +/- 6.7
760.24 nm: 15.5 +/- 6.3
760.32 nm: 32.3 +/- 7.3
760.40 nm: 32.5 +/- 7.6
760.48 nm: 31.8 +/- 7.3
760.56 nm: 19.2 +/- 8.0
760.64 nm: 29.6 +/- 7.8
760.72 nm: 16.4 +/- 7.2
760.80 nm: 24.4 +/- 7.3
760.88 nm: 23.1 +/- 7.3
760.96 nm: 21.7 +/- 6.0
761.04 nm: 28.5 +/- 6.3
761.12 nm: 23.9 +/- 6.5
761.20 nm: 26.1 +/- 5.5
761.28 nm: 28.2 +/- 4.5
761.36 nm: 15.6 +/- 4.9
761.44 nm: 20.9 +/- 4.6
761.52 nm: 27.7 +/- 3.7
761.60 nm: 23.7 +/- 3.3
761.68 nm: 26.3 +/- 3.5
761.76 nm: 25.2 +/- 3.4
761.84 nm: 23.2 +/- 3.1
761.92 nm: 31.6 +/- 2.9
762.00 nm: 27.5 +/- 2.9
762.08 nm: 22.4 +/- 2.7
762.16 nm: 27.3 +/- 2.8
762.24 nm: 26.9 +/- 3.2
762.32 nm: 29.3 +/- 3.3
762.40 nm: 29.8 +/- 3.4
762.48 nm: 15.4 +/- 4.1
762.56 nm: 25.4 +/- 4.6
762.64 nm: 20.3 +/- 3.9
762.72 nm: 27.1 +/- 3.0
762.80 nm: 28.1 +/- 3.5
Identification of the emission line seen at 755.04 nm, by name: [N II]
